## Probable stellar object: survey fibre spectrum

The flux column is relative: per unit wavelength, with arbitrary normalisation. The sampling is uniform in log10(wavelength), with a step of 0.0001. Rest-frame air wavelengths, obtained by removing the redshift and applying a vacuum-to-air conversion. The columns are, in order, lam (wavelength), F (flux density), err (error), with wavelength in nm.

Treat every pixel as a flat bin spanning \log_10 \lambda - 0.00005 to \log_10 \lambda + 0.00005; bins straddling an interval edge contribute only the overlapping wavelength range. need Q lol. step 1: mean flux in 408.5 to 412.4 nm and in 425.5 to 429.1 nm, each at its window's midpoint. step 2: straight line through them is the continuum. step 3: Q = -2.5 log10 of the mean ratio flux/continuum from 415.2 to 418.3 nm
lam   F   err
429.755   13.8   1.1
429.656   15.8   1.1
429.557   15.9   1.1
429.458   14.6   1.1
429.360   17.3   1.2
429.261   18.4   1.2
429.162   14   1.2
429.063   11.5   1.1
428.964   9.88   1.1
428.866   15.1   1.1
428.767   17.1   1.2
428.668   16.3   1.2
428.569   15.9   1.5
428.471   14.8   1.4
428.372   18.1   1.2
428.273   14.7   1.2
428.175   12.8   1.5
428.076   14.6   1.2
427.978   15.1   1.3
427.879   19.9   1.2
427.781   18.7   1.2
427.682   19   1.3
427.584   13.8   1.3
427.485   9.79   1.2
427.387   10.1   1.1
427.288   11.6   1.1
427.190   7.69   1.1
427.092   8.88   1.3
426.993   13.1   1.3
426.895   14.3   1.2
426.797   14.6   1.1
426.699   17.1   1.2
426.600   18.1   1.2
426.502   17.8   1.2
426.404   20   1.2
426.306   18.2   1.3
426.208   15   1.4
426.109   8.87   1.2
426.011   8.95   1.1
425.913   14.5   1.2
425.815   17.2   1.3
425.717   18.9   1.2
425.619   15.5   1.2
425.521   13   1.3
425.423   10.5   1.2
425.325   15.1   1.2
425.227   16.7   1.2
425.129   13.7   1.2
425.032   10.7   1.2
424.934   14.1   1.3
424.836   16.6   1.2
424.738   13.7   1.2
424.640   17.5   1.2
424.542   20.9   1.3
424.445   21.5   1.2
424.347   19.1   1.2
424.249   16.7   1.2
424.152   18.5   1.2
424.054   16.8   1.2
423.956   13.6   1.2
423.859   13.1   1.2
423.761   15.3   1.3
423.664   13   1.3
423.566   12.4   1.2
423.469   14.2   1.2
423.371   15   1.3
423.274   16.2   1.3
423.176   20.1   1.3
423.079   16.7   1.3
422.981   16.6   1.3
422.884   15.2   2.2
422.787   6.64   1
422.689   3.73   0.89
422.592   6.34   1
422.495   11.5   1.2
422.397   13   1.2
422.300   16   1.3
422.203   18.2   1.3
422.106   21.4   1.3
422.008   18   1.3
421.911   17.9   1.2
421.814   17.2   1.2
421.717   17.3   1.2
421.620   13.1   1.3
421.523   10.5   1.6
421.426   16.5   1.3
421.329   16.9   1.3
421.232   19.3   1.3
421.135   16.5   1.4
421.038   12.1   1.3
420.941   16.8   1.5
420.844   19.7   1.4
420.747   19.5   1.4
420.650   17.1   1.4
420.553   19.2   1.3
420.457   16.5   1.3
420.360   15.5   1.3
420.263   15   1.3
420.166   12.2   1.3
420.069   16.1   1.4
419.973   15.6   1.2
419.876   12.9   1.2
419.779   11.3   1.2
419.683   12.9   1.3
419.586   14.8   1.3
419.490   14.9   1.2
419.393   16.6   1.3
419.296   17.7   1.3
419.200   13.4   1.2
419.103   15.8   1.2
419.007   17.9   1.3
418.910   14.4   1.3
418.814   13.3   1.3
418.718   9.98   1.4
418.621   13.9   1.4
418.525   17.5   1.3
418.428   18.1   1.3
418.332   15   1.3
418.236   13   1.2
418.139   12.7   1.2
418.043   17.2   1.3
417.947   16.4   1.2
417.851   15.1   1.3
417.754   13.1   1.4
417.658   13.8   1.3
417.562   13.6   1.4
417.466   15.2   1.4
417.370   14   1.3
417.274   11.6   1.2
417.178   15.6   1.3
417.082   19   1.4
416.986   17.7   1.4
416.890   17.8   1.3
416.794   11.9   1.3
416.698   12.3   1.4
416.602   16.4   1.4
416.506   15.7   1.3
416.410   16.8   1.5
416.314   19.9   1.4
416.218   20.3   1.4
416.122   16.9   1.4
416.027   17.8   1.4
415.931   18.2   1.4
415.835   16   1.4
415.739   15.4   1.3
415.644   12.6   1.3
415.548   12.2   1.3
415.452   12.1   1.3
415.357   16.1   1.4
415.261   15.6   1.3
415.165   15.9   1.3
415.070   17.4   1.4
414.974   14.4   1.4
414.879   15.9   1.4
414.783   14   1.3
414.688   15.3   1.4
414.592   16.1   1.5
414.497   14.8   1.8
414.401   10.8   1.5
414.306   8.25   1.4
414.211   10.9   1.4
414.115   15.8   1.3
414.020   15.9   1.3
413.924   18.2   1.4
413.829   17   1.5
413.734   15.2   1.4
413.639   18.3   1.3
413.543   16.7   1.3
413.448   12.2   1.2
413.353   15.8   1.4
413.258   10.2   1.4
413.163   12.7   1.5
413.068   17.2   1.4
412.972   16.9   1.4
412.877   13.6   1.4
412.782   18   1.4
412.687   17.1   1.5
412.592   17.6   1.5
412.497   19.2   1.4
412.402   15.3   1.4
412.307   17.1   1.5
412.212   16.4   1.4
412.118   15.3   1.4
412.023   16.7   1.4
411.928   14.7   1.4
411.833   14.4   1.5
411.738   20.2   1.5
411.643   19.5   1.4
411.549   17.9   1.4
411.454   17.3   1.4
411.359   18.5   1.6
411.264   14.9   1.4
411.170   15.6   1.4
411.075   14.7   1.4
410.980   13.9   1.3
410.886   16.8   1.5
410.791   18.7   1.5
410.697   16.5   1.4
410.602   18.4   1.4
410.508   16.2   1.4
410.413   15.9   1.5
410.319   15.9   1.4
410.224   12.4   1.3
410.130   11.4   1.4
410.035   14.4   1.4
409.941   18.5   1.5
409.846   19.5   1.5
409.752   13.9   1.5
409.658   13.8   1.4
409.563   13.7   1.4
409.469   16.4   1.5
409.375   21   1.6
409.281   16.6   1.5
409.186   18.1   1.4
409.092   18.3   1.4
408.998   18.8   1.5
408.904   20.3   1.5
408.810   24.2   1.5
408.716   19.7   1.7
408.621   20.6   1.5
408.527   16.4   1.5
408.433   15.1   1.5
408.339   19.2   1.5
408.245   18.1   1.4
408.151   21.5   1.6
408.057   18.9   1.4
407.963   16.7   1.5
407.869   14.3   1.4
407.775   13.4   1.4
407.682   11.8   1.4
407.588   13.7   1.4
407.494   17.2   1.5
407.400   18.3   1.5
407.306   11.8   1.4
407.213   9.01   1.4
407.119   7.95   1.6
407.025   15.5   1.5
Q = 0.05 mag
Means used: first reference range 16.9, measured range 15.4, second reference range 14.6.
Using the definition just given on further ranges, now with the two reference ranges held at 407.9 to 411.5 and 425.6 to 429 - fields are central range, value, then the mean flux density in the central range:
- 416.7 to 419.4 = 0.07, 15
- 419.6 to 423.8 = 0.03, 15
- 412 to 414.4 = 0.08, 15.4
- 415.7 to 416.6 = -0.07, 17.4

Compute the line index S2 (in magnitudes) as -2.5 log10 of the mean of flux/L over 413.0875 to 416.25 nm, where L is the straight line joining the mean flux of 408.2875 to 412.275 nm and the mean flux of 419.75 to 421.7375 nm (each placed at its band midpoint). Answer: 0.098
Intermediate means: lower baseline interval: 16.9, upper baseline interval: 15.7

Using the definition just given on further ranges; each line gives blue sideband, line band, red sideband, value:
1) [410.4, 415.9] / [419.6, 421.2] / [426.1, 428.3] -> -0.03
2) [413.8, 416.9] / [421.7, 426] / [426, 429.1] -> -0.03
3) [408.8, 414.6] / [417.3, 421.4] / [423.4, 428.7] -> 0.02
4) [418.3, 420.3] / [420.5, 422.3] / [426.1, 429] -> -0.16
